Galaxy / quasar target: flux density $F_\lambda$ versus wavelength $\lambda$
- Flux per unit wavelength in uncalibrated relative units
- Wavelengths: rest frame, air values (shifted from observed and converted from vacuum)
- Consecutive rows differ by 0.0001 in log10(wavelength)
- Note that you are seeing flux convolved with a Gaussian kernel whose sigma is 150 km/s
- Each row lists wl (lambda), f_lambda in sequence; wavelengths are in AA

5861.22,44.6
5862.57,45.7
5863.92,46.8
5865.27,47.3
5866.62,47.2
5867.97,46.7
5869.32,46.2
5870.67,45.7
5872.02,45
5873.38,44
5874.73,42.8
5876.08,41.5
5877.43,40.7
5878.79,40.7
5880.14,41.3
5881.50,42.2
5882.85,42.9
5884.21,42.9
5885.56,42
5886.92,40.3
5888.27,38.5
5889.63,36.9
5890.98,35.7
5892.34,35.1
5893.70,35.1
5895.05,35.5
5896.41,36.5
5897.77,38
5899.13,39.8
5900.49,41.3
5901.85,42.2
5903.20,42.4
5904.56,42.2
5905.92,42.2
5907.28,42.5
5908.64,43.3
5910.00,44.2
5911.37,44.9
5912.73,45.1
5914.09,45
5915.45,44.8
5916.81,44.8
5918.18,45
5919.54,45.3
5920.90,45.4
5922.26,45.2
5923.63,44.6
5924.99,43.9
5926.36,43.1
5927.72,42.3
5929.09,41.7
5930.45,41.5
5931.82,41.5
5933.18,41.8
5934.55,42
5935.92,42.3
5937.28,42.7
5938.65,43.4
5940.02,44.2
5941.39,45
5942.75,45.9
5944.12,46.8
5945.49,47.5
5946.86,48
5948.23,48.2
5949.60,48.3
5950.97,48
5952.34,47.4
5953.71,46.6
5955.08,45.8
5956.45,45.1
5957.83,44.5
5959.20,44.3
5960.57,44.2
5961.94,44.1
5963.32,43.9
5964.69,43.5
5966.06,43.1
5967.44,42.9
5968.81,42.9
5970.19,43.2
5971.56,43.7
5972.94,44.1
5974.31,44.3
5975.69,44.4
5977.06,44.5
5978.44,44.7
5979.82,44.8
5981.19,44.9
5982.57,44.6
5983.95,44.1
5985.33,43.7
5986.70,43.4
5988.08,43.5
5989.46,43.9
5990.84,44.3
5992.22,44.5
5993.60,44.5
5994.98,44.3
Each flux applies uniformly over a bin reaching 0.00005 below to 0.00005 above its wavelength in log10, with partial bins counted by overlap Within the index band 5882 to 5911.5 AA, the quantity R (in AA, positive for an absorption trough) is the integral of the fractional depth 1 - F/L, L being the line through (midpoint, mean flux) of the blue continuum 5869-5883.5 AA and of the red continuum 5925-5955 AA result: 2.3 AA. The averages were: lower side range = 42.9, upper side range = 44.7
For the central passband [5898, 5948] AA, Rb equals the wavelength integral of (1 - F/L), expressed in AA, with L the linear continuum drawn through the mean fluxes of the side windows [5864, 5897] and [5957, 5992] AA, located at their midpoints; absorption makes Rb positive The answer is -1.3 AA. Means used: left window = 41.5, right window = 44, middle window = 43.7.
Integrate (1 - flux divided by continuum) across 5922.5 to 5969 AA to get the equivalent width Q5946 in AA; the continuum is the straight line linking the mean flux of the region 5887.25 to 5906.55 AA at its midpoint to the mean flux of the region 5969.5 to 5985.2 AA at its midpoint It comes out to -2.64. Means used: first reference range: 38.7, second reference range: 44.3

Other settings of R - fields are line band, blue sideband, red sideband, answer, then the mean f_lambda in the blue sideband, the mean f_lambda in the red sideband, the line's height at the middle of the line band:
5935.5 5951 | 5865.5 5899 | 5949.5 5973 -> -0.70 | 41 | 44.7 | 43.8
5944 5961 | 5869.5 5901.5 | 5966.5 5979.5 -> -1.40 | 40.3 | 43.8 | 43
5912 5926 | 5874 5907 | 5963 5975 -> -1.22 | 40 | 43.5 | 41.3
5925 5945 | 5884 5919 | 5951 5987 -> -0.24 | 41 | 44.4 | 42.7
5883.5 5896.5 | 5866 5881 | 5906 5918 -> 1.78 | 43.8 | 44.2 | 44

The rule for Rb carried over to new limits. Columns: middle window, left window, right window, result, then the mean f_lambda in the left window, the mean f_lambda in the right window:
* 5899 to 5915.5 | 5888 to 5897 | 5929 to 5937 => -2.1 AA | 36.1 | 41.9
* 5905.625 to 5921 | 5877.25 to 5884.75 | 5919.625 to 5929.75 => -0.4 AA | 41.8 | 43.8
